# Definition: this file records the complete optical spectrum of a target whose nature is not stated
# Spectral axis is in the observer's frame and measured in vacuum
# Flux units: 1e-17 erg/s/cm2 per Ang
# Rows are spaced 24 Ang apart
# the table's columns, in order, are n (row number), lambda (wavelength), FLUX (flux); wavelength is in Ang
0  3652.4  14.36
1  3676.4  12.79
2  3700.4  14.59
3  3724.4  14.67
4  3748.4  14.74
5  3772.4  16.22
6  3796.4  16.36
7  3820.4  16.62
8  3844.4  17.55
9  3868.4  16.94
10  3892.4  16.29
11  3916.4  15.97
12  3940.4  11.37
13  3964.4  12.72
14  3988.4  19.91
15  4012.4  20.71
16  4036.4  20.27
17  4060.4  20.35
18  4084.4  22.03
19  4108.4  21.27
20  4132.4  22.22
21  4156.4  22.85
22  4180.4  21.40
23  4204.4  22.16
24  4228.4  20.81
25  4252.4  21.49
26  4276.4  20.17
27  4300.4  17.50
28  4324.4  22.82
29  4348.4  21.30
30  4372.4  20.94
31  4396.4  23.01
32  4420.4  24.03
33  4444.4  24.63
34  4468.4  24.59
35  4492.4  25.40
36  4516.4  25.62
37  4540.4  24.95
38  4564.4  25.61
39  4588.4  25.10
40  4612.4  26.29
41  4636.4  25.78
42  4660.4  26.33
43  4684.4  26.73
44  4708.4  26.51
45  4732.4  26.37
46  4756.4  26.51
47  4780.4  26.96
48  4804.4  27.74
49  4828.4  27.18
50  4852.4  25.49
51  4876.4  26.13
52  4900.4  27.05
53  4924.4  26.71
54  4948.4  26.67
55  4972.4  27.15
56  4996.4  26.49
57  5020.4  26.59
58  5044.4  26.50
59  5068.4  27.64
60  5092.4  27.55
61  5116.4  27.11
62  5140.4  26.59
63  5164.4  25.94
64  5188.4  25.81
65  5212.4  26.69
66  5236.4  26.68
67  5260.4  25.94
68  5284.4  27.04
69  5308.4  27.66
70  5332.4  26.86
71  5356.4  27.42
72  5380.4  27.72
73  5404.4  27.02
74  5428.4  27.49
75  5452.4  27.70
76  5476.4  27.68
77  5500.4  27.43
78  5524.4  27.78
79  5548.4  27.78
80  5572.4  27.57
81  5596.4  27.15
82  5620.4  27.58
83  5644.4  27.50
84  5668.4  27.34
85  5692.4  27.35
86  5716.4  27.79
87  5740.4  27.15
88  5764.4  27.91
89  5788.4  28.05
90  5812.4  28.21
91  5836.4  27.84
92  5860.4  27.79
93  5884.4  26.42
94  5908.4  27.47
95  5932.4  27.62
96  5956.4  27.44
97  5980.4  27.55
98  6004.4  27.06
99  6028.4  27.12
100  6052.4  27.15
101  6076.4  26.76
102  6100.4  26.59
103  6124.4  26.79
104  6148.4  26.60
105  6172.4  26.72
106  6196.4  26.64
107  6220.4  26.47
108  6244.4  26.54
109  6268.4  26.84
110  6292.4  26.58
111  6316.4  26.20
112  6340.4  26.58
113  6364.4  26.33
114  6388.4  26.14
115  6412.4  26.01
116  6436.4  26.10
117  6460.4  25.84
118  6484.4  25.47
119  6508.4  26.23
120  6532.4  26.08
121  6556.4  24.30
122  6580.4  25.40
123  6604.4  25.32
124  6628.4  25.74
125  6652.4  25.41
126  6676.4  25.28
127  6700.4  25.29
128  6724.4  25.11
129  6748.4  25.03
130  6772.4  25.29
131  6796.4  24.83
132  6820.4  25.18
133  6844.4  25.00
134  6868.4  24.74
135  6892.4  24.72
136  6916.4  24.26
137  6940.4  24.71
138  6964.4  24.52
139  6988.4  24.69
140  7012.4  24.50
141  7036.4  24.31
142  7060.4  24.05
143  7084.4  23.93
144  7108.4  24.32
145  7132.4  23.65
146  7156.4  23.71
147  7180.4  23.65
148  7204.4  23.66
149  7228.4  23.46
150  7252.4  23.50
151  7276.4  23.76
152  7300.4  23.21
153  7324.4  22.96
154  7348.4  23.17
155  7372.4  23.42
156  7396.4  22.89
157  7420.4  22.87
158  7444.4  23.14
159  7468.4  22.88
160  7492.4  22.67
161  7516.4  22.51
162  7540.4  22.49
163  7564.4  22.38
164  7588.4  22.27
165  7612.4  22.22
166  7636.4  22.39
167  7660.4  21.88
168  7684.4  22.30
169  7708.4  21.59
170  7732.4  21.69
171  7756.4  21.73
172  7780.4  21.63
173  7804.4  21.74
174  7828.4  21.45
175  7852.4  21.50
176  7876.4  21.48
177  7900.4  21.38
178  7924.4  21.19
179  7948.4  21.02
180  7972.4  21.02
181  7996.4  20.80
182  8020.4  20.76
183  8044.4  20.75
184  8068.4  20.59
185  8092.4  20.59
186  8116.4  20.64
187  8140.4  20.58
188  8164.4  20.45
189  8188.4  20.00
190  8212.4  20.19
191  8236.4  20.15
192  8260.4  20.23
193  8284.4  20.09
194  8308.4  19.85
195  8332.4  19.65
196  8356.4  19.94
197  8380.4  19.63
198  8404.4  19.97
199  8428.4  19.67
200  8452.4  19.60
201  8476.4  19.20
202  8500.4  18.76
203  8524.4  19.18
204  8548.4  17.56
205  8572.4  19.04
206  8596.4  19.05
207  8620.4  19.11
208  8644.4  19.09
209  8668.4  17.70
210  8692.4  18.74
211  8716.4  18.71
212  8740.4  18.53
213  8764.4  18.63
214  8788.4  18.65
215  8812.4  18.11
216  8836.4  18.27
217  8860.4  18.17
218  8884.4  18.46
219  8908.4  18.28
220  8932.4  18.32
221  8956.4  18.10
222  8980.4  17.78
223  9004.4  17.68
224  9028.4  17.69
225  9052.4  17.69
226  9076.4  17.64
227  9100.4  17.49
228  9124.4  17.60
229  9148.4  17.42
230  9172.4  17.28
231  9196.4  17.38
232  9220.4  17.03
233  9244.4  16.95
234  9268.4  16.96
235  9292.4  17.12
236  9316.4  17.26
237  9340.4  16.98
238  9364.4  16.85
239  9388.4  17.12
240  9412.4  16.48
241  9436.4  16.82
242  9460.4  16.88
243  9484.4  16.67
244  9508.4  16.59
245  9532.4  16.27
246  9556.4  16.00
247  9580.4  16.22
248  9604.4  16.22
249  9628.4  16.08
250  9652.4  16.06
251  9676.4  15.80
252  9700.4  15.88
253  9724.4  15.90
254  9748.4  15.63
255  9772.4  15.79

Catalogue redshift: 0.000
